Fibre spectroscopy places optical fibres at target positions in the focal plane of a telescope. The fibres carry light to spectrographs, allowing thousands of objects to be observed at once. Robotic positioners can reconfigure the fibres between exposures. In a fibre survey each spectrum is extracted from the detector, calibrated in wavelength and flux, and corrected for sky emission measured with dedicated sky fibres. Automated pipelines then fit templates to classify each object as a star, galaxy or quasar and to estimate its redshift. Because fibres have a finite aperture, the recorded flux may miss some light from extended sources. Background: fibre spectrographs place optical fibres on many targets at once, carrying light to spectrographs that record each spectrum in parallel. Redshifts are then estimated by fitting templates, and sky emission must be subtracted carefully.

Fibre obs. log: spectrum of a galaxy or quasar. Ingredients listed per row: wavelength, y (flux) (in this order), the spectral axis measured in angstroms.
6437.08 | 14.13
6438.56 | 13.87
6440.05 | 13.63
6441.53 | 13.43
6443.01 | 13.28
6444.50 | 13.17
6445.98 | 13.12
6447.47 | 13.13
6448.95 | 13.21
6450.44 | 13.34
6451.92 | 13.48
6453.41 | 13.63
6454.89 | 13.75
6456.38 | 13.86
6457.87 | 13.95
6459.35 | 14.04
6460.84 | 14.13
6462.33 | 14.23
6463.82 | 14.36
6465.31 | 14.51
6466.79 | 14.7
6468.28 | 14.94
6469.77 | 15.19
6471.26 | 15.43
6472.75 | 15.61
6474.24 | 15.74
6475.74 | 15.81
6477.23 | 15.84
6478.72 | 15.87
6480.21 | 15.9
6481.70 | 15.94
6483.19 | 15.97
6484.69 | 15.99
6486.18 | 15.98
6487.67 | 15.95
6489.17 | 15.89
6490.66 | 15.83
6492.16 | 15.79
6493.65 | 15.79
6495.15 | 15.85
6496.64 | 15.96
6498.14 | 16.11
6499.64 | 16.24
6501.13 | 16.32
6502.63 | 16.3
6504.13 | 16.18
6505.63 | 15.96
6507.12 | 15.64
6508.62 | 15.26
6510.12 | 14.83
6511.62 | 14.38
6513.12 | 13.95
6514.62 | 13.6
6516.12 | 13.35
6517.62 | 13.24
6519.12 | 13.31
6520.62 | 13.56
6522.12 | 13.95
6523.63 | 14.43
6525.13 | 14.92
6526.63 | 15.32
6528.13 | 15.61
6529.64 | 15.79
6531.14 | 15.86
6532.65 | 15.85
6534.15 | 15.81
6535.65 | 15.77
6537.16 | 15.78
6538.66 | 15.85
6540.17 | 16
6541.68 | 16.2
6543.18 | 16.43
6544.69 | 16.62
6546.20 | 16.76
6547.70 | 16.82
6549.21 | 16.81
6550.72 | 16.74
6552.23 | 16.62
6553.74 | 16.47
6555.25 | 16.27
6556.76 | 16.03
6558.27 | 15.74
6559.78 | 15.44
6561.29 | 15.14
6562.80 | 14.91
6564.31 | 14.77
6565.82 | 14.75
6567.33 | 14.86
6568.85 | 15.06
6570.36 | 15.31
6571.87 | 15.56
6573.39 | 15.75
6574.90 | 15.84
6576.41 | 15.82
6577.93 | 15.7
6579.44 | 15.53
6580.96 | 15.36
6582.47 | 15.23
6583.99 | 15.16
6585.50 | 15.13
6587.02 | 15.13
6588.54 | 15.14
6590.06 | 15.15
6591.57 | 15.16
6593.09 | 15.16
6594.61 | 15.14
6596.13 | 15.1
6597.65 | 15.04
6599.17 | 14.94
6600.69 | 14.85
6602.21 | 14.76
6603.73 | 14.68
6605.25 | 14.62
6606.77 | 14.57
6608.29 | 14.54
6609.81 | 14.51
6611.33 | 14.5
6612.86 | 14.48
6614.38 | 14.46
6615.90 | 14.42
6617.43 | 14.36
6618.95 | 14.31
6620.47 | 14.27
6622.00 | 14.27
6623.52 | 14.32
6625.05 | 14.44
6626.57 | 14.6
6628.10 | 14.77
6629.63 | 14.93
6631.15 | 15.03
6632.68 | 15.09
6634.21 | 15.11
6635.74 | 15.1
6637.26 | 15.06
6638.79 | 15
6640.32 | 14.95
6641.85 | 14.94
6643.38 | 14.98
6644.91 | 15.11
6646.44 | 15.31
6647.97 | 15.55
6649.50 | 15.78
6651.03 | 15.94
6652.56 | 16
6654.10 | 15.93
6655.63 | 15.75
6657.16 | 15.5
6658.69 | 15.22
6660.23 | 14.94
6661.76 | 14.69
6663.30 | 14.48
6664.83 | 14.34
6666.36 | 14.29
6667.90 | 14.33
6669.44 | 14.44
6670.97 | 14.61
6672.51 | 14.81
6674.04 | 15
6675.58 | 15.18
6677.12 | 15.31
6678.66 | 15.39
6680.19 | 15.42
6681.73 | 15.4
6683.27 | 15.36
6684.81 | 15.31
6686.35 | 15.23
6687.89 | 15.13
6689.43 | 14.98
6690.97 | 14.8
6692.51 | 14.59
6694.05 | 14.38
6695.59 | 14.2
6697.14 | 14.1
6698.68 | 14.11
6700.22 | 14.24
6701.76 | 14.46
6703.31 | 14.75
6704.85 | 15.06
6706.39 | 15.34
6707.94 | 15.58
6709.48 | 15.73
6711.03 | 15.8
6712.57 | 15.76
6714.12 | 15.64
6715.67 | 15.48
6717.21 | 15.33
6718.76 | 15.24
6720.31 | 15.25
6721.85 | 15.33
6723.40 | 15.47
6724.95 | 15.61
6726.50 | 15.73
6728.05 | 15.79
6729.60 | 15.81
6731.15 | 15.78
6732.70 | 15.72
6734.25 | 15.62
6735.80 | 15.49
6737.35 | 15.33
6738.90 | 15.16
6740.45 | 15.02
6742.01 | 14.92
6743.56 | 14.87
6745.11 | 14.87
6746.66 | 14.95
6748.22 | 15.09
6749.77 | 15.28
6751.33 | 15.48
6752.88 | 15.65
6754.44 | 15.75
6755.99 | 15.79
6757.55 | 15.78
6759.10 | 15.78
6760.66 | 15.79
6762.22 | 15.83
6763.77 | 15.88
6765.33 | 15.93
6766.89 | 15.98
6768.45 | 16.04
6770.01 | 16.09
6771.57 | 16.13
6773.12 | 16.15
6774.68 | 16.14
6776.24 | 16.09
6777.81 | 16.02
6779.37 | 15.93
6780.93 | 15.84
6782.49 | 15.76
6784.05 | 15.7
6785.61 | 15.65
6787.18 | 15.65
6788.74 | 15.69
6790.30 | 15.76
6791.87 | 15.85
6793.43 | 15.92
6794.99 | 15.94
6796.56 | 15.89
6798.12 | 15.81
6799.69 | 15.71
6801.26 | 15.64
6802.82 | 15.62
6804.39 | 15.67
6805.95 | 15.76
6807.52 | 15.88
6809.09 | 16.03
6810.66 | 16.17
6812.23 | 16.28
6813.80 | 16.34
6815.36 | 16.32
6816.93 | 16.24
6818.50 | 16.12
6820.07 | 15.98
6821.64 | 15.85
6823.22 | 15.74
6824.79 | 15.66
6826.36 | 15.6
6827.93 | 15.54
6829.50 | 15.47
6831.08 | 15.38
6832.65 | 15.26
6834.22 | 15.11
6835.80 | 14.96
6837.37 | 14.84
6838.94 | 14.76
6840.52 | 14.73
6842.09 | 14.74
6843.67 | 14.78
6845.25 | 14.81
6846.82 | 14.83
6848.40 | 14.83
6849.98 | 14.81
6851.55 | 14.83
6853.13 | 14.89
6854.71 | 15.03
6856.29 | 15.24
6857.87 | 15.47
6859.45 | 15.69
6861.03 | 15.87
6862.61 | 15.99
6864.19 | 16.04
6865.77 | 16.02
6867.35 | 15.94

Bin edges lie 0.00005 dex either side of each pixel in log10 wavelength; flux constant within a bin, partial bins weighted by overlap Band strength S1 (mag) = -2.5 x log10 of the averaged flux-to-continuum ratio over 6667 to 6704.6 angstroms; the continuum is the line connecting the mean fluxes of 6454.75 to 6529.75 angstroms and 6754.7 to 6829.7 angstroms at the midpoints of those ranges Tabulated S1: 0.06 mag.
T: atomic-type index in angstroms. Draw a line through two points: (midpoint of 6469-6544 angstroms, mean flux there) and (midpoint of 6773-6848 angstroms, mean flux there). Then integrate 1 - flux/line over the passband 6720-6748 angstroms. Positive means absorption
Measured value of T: 0.4 angstroms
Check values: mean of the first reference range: 15.4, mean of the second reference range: 15.6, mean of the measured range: 15.4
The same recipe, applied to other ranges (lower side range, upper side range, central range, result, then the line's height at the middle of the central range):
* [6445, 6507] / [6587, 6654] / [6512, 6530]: 0.99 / 15.1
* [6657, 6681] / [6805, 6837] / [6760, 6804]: -0.95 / 15.5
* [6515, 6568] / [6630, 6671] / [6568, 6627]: 1.34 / 15.3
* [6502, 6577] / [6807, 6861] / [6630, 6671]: 0.86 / 15.4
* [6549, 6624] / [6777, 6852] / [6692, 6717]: 0.66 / 15.4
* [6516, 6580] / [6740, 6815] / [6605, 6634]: 1.92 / 15.6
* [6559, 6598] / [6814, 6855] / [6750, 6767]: -0.54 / 15.3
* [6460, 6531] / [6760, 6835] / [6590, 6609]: 0.67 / 15.4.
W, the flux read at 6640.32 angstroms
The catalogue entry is 14.95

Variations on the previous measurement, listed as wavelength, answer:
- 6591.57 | 15.16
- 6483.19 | 15.97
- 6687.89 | 15.13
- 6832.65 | 15.26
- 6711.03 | 15.8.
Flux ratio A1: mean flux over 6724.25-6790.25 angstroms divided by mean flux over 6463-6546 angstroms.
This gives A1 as 1.02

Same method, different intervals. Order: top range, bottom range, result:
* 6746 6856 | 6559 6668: 1.04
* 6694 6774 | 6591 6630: 1.05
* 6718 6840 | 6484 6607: 1.02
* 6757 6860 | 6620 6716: 1.04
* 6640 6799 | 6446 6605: 1.01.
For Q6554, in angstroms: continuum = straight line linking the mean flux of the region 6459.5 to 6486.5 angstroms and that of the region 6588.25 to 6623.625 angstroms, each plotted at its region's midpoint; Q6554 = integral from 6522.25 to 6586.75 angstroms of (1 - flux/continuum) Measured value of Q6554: -3.3 angstroms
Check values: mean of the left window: 15.3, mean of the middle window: 15.7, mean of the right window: 14.7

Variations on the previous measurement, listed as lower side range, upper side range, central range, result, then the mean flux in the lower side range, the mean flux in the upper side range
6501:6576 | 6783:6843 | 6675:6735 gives 1.4 angstroms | 15.4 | 15.7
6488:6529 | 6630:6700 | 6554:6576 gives -0.5 angstroms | 15.1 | 15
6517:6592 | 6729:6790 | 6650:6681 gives 1.0 angstroms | 15.5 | 15.7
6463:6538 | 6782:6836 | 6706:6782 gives 0.3 angstroms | 15.3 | 15.8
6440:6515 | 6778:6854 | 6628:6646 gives 0.3 angstroms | 14.9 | 15.6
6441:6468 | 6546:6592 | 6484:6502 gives -2.0 angstroms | 13.8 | 15.6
